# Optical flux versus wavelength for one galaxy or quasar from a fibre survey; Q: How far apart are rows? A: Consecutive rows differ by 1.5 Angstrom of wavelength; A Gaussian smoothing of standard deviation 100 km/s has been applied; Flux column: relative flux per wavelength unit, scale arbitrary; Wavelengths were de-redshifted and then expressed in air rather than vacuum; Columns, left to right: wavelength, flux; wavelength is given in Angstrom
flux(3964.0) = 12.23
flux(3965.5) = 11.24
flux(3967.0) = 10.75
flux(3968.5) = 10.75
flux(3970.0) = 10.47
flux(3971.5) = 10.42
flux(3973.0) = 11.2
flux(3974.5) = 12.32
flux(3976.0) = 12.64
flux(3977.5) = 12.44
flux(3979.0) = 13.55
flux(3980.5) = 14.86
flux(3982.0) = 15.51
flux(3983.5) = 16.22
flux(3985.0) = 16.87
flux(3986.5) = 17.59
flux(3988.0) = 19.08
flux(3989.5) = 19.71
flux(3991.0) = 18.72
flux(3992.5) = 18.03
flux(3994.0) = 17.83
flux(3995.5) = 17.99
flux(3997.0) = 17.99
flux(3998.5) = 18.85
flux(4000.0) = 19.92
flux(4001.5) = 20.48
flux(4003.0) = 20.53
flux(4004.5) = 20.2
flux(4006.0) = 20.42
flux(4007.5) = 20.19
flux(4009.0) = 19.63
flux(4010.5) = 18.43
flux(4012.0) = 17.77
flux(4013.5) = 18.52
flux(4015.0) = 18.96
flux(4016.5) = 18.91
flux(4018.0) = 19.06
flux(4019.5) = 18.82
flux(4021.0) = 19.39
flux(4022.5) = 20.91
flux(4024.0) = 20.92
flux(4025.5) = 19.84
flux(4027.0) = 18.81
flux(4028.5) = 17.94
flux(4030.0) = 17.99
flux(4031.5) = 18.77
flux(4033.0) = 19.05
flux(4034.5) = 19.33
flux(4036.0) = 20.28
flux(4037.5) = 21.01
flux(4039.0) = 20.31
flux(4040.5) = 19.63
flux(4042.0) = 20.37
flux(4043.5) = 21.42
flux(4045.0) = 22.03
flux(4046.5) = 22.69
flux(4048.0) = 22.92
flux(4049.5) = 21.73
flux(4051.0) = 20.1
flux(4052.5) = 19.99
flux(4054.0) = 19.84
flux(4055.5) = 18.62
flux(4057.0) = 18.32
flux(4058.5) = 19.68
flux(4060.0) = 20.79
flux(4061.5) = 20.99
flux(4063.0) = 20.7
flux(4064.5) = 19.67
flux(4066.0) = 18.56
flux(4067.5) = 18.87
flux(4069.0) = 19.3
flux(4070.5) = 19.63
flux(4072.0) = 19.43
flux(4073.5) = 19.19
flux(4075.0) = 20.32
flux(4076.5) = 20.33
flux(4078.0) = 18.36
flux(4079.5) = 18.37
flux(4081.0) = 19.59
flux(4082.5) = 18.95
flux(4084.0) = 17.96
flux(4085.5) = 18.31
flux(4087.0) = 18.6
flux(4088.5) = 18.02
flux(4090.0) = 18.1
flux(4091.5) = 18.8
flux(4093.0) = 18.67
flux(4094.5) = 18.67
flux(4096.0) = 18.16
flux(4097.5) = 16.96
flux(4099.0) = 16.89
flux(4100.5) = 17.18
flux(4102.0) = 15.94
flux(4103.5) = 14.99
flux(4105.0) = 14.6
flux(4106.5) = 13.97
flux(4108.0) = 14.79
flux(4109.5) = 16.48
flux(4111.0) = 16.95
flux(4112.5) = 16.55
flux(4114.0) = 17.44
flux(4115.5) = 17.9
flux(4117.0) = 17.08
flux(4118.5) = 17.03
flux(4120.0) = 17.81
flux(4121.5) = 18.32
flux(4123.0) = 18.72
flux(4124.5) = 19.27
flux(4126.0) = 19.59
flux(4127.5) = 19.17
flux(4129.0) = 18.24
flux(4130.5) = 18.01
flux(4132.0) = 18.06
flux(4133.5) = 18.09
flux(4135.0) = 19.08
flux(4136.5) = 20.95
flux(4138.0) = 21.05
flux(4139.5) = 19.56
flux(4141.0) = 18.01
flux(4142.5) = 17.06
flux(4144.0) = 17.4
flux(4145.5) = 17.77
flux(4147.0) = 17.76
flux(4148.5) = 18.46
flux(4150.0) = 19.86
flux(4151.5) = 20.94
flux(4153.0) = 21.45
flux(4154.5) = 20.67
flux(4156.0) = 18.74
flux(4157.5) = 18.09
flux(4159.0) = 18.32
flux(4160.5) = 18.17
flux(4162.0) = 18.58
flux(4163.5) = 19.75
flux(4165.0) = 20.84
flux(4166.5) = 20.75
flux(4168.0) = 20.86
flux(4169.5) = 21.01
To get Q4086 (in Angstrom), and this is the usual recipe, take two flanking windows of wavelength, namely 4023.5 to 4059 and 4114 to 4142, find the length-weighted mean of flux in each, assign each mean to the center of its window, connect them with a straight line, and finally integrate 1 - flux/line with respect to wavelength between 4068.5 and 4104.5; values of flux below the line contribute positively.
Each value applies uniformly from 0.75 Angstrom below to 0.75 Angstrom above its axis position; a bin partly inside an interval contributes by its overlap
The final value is 1.84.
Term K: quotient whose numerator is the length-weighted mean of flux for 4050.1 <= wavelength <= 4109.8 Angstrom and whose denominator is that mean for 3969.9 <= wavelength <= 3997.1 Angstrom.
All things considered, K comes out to 1.19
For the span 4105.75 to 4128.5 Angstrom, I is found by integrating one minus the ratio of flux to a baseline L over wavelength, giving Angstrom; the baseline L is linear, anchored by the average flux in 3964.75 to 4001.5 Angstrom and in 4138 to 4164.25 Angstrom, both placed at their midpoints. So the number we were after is 1.0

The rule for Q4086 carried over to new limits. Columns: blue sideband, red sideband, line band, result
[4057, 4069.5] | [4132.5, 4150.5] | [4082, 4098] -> 0.9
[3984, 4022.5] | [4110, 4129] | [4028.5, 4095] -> -4.1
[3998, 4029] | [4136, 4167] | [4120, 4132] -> 0.4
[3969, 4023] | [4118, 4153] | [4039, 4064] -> -3.8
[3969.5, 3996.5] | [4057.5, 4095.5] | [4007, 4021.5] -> -2.0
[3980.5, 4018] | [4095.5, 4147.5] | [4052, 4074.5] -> -1.8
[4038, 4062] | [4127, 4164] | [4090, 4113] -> 3.5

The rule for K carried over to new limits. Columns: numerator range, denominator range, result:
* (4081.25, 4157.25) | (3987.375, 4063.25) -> 0.92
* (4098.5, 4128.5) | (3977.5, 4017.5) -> 0.93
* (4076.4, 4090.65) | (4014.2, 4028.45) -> 0.96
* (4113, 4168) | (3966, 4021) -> 1.12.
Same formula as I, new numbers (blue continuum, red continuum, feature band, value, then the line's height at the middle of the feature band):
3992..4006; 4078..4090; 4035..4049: -1.7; 18.8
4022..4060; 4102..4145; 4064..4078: -0.1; 19.2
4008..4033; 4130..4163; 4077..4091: 0.4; 19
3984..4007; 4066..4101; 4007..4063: -3.1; 18.8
